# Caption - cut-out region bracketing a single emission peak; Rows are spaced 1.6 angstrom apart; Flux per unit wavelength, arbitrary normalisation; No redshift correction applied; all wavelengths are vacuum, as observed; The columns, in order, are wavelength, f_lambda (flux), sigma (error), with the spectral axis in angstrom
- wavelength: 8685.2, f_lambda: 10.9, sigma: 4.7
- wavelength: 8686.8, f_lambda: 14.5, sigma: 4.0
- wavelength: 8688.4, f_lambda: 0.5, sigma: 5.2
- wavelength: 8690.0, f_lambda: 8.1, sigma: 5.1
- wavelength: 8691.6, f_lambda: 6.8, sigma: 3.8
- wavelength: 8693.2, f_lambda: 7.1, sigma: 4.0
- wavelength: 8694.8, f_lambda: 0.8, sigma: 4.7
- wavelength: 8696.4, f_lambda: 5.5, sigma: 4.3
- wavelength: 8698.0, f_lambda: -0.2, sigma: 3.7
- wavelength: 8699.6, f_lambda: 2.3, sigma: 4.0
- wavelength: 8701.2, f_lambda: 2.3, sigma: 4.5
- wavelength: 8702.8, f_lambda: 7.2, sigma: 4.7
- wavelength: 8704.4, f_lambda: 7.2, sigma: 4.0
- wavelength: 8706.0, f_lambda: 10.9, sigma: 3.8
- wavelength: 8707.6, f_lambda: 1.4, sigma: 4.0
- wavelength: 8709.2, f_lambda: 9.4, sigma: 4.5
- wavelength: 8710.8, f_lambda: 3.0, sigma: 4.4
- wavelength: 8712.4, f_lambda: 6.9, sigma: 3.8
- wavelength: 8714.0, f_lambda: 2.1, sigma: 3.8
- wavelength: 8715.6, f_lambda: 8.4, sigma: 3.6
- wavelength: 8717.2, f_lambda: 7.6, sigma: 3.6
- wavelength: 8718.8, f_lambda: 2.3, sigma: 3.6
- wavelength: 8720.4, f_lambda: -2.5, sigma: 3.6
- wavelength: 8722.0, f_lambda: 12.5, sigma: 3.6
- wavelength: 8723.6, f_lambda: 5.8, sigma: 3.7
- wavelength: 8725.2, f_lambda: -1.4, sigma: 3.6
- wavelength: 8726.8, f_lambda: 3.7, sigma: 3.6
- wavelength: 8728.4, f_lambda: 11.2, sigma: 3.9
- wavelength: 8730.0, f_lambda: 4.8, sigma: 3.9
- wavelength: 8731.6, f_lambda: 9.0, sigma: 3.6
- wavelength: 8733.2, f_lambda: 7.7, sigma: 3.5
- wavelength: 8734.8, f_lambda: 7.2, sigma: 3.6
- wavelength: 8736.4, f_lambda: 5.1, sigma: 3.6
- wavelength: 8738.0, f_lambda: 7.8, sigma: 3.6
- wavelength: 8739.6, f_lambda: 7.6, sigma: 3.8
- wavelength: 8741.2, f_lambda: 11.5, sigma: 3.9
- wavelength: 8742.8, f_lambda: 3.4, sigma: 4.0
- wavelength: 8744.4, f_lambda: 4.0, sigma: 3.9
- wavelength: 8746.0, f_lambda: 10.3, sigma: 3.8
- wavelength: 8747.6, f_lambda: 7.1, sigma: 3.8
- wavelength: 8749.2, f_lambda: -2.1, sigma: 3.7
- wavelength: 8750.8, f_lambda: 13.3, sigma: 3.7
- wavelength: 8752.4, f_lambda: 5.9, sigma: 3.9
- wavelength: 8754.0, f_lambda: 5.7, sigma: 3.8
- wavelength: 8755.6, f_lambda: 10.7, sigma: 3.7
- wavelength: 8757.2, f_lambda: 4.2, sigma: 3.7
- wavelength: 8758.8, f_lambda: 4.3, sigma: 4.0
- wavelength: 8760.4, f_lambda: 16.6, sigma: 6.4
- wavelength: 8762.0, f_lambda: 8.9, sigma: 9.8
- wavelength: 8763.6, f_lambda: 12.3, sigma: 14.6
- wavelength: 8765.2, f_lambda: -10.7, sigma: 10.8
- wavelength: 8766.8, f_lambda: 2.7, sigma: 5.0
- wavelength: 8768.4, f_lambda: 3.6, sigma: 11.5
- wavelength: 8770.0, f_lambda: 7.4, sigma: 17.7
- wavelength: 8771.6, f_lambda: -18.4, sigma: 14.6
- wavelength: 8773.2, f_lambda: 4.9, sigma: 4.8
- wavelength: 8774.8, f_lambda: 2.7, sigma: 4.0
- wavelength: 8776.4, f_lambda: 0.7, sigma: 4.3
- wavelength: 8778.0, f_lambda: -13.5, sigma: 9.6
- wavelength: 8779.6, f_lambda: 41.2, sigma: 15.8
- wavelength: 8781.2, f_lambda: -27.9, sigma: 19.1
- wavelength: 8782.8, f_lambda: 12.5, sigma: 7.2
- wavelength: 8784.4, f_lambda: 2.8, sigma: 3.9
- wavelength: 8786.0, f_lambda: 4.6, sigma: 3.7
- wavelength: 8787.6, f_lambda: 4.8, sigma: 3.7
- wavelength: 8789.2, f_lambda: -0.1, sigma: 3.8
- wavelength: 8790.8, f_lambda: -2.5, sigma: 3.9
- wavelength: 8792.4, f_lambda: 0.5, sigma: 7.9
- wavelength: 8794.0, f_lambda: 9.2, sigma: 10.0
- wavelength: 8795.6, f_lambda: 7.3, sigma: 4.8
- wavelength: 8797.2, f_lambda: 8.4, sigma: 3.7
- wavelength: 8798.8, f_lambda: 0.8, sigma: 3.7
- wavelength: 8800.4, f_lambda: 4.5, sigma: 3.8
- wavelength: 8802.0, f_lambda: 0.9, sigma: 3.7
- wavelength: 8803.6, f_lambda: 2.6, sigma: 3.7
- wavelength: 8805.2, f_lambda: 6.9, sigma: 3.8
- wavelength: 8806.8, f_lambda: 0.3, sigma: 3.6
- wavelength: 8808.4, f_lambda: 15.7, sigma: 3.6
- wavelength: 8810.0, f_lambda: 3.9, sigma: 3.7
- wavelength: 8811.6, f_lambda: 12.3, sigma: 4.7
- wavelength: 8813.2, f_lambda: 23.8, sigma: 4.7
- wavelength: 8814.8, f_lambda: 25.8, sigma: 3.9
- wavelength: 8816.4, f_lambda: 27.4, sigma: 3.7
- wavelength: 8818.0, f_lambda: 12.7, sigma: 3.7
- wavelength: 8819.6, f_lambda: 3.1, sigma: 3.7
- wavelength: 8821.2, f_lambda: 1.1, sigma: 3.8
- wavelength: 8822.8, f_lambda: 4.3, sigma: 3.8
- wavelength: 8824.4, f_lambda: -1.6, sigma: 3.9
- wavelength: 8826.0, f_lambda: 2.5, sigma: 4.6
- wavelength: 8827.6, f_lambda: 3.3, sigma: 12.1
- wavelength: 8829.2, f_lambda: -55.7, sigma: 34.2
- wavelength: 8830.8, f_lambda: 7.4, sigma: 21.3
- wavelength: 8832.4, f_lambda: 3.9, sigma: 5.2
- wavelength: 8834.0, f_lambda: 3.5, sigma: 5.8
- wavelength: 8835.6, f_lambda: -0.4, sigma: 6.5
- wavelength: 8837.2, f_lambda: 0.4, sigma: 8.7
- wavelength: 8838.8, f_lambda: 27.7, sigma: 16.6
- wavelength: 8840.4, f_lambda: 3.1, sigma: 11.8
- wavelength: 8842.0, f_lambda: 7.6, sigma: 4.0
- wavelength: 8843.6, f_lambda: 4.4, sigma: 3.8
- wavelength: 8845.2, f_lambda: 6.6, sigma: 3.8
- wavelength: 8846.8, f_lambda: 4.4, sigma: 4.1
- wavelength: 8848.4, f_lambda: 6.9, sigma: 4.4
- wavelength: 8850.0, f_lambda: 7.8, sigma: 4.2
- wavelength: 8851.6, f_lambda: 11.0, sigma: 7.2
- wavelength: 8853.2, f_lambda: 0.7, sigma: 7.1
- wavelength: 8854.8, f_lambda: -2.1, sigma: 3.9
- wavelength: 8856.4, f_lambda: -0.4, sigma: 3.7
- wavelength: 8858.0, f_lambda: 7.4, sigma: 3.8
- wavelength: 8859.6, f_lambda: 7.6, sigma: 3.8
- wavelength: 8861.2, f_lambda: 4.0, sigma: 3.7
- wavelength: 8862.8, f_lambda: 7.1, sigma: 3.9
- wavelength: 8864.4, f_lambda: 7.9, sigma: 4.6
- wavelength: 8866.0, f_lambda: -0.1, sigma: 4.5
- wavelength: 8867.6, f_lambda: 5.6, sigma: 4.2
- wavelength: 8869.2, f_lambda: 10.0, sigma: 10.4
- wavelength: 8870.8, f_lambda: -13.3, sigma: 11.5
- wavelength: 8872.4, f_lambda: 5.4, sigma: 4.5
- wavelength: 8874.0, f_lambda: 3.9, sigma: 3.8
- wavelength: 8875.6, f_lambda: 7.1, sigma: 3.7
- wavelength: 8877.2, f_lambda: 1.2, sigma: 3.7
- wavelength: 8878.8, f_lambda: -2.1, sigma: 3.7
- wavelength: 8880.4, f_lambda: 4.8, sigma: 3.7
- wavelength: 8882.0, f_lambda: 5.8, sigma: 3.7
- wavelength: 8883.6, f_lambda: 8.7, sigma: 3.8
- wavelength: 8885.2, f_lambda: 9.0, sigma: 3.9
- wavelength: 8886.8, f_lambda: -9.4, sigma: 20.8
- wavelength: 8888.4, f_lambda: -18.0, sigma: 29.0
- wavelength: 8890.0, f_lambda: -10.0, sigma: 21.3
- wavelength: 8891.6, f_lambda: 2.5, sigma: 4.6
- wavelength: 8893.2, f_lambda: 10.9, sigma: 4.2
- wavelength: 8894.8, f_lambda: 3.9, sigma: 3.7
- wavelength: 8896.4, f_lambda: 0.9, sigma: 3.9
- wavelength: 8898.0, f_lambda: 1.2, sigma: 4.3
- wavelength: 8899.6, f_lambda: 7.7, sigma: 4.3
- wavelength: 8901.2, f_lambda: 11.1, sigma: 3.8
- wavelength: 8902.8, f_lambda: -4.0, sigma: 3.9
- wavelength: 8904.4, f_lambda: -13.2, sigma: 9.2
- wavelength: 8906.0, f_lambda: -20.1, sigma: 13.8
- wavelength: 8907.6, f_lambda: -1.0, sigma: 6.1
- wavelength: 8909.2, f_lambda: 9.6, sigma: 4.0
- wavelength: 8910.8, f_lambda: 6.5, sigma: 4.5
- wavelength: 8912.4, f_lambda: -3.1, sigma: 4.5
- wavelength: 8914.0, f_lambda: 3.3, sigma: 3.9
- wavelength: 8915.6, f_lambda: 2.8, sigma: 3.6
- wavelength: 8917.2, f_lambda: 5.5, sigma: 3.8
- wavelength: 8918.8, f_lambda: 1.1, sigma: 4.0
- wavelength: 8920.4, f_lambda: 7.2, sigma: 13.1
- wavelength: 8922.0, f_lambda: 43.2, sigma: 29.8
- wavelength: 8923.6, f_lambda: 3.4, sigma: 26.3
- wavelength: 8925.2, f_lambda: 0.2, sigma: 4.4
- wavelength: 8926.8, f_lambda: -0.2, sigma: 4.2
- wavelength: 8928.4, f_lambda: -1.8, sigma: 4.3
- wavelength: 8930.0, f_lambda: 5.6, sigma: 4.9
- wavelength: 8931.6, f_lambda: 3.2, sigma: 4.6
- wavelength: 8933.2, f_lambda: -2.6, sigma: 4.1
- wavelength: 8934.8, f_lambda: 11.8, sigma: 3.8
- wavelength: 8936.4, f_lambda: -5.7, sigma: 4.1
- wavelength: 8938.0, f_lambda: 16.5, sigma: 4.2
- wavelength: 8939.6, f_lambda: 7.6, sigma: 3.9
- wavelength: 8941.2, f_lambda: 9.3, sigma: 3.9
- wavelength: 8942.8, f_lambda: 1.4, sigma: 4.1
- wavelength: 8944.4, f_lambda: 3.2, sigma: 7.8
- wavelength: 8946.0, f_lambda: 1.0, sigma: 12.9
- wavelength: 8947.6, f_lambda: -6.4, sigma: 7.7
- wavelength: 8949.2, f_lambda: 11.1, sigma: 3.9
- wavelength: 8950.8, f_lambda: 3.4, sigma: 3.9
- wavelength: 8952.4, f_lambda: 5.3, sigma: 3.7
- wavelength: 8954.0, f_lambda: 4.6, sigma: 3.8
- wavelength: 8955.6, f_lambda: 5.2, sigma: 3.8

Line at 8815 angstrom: H-beta 4861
